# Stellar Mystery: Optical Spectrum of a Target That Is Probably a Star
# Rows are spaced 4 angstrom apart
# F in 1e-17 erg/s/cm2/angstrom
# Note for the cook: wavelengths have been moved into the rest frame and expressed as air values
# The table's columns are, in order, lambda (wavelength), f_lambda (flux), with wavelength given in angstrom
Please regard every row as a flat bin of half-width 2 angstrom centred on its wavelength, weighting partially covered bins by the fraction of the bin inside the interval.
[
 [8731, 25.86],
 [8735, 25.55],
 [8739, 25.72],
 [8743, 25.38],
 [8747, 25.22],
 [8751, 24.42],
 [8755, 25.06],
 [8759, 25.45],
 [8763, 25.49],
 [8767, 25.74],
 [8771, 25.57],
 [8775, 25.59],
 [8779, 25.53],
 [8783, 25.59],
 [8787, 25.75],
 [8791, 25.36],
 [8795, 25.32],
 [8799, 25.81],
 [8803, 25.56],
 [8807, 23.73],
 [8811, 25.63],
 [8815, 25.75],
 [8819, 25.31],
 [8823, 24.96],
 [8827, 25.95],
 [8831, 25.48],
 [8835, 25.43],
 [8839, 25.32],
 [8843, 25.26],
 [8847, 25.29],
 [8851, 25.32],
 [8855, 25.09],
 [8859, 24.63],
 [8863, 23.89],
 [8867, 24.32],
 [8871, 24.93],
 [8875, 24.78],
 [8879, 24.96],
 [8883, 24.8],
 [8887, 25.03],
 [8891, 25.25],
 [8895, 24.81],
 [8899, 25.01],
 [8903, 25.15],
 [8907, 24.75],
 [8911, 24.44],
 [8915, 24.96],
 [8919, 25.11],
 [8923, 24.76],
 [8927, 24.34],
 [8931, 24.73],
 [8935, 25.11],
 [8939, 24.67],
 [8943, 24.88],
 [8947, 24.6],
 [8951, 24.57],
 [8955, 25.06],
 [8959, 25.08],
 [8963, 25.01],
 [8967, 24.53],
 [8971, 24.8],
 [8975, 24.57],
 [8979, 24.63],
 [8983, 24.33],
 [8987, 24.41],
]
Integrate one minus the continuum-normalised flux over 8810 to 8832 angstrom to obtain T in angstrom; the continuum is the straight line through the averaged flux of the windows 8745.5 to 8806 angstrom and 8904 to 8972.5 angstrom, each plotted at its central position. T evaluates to -0.2 angstrom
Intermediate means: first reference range 25.4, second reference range 24.8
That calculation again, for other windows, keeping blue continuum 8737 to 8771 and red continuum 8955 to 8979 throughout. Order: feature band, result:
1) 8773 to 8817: -0.3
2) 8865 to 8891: 0.2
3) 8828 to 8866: 0.0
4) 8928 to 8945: 0.0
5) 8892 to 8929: 0.2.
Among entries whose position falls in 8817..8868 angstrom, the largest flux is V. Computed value 25.95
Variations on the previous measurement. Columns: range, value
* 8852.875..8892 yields 25.25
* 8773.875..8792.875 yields 25.75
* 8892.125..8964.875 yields 25.15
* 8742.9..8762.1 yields 25.45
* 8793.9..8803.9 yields 25.81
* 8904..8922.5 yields 25.11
